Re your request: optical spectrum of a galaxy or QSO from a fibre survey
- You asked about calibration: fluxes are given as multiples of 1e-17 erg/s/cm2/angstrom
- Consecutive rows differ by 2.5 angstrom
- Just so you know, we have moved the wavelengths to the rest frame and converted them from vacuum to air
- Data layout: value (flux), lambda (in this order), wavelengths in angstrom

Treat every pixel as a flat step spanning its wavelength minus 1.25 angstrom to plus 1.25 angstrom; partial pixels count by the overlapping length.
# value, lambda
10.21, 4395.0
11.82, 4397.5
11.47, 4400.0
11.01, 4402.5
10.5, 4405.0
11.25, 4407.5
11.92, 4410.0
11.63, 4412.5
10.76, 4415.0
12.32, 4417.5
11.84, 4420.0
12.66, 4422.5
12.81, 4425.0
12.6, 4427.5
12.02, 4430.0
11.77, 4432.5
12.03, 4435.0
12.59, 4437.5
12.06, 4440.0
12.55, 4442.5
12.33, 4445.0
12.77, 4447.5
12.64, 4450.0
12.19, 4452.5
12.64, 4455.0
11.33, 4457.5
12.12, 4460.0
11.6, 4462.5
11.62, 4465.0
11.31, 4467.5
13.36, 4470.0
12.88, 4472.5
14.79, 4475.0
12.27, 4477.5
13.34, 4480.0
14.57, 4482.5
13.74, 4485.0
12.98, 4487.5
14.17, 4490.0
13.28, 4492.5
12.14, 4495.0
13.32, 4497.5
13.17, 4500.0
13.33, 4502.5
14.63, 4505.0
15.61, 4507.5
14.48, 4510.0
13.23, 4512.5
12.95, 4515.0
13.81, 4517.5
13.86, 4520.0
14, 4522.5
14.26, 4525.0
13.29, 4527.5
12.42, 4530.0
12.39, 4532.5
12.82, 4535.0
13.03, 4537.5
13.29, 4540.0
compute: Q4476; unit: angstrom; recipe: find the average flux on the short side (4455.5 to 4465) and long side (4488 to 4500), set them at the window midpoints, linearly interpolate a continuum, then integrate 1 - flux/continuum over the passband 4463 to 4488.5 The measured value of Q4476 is -1.3 angstrom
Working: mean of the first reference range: 11.8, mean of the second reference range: 13.2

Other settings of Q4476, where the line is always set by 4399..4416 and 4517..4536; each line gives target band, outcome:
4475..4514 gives -2.7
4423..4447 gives -1.3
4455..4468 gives 0.5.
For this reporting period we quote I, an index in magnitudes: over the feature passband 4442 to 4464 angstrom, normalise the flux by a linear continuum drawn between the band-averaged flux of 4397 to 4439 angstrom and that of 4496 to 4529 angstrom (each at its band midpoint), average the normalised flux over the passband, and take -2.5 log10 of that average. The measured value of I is 0.03 mag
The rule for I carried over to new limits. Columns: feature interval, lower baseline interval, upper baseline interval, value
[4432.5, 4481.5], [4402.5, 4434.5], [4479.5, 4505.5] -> 0.02 mag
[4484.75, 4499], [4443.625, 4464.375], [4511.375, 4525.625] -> -0.02 mag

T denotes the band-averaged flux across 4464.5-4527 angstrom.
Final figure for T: 13.5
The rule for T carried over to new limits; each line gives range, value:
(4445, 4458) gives 12.4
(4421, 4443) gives 12.3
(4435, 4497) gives 12.7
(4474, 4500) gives 13.4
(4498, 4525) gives 13.9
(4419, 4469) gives 12.2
